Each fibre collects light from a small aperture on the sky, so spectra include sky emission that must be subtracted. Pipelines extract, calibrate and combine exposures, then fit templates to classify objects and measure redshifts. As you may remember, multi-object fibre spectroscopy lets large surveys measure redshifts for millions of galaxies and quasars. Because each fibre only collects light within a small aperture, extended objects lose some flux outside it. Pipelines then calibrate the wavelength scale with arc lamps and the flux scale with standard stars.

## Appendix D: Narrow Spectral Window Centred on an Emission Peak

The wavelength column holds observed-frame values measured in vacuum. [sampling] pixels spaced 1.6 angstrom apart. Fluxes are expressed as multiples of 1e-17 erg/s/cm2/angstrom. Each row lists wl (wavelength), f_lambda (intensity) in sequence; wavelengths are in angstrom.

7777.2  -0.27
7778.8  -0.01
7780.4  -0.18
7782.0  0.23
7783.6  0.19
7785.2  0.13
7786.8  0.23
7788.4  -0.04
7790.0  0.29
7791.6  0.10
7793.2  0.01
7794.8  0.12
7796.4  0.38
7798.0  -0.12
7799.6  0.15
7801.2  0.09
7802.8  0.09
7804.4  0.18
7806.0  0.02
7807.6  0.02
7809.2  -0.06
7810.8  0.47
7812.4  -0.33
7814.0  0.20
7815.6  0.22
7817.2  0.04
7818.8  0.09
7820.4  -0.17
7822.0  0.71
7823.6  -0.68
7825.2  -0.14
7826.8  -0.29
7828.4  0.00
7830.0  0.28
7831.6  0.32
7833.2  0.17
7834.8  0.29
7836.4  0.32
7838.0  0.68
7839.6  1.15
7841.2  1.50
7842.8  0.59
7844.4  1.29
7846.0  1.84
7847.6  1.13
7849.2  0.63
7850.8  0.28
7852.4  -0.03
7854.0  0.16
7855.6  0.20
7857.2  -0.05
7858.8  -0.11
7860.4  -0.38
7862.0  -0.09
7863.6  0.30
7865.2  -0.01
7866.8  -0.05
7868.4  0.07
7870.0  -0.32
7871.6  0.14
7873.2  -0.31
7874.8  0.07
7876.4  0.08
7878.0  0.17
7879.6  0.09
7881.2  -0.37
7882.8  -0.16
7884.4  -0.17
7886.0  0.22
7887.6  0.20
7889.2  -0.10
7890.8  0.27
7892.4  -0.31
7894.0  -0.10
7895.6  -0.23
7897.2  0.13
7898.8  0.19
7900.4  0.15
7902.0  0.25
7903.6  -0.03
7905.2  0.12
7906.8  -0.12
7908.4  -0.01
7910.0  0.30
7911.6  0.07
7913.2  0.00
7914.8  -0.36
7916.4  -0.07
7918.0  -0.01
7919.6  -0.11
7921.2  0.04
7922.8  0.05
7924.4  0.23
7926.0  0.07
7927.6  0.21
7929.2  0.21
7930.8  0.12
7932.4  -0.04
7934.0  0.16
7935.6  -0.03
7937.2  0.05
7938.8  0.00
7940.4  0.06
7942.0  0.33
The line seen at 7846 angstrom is [O II]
